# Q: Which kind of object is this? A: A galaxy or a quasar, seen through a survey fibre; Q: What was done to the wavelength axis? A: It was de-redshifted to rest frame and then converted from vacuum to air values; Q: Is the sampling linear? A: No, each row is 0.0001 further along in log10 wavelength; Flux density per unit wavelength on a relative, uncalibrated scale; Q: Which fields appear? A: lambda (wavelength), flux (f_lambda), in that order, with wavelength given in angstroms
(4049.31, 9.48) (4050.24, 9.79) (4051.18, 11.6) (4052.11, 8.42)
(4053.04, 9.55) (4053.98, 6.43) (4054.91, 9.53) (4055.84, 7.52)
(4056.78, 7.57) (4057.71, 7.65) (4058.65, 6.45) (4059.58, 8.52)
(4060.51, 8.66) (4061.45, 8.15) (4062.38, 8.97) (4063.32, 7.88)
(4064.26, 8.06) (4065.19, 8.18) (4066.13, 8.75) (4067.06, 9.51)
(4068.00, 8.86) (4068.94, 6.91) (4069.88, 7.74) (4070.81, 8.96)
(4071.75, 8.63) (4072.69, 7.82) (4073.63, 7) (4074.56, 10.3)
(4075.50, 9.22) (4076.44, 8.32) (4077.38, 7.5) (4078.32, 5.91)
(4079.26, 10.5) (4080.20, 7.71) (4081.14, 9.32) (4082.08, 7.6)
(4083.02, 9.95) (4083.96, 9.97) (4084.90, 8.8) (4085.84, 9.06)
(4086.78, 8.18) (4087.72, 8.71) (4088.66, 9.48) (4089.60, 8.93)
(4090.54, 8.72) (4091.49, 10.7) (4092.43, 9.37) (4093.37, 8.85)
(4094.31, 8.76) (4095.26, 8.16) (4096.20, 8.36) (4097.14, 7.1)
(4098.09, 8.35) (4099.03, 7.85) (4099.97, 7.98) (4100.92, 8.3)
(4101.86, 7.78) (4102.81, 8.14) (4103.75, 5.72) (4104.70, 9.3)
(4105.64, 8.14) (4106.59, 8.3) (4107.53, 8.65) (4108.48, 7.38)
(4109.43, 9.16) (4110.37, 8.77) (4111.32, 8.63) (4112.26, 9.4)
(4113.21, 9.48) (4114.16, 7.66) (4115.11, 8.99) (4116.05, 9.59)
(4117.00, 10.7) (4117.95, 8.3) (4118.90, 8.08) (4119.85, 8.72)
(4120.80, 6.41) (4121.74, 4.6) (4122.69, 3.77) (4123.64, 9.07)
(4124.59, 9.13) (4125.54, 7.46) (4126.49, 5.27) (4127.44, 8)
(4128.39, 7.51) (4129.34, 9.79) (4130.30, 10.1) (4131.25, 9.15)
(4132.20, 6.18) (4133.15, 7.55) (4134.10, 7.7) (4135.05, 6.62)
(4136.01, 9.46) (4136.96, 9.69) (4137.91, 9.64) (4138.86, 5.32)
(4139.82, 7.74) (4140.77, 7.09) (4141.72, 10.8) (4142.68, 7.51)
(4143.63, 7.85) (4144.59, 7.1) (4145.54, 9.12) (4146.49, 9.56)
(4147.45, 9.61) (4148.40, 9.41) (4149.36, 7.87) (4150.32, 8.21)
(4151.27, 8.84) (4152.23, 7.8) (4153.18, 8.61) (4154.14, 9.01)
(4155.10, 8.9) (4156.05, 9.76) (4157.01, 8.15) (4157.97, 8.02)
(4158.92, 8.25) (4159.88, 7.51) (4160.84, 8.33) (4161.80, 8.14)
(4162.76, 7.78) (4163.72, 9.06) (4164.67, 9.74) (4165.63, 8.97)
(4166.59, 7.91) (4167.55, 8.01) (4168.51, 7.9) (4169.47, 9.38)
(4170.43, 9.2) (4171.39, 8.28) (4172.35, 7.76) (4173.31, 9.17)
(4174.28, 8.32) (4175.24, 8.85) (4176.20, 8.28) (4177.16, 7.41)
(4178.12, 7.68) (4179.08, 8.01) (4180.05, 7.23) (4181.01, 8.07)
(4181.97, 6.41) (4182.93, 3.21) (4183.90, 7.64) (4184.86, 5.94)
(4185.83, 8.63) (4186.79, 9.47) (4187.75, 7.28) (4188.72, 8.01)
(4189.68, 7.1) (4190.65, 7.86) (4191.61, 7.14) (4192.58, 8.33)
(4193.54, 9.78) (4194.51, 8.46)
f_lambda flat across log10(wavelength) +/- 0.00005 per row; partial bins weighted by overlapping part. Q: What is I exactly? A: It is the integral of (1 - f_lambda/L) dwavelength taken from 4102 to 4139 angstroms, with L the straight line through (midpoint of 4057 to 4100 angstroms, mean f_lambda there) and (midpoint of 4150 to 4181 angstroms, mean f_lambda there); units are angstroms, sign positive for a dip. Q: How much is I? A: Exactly 1.43 angstroms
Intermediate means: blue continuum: 8.49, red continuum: 8.39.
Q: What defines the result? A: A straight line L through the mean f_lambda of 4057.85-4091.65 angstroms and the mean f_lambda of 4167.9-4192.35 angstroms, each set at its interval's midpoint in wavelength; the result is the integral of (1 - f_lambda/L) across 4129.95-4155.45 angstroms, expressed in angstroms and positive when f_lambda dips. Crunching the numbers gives -1.1 angstroms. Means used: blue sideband 8.52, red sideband 7.77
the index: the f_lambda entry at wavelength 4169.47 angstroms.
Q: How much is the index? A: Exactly 9.38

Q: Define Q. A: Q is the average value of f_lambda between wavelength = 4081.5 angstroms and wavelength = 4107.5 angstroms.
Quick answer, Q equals 8.55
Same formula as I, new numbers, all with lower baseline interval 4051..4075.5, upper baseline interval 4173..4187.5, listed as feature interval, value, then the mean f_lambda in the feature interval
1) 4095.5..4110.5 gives 0.05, 8.07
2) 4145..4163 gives -1.88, 8.58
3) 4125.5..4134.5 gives 0.03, 7.89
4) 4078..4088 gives -0.63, 8.74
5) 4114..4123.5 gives 0.32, 7.73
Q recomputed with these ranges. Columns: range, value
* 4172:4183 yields 7.69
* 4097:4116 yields 8.31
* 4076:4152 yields 8.33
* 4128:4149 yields 8.39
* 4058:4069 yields 8.28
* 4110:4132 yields 8.17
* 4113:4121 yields 8.7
